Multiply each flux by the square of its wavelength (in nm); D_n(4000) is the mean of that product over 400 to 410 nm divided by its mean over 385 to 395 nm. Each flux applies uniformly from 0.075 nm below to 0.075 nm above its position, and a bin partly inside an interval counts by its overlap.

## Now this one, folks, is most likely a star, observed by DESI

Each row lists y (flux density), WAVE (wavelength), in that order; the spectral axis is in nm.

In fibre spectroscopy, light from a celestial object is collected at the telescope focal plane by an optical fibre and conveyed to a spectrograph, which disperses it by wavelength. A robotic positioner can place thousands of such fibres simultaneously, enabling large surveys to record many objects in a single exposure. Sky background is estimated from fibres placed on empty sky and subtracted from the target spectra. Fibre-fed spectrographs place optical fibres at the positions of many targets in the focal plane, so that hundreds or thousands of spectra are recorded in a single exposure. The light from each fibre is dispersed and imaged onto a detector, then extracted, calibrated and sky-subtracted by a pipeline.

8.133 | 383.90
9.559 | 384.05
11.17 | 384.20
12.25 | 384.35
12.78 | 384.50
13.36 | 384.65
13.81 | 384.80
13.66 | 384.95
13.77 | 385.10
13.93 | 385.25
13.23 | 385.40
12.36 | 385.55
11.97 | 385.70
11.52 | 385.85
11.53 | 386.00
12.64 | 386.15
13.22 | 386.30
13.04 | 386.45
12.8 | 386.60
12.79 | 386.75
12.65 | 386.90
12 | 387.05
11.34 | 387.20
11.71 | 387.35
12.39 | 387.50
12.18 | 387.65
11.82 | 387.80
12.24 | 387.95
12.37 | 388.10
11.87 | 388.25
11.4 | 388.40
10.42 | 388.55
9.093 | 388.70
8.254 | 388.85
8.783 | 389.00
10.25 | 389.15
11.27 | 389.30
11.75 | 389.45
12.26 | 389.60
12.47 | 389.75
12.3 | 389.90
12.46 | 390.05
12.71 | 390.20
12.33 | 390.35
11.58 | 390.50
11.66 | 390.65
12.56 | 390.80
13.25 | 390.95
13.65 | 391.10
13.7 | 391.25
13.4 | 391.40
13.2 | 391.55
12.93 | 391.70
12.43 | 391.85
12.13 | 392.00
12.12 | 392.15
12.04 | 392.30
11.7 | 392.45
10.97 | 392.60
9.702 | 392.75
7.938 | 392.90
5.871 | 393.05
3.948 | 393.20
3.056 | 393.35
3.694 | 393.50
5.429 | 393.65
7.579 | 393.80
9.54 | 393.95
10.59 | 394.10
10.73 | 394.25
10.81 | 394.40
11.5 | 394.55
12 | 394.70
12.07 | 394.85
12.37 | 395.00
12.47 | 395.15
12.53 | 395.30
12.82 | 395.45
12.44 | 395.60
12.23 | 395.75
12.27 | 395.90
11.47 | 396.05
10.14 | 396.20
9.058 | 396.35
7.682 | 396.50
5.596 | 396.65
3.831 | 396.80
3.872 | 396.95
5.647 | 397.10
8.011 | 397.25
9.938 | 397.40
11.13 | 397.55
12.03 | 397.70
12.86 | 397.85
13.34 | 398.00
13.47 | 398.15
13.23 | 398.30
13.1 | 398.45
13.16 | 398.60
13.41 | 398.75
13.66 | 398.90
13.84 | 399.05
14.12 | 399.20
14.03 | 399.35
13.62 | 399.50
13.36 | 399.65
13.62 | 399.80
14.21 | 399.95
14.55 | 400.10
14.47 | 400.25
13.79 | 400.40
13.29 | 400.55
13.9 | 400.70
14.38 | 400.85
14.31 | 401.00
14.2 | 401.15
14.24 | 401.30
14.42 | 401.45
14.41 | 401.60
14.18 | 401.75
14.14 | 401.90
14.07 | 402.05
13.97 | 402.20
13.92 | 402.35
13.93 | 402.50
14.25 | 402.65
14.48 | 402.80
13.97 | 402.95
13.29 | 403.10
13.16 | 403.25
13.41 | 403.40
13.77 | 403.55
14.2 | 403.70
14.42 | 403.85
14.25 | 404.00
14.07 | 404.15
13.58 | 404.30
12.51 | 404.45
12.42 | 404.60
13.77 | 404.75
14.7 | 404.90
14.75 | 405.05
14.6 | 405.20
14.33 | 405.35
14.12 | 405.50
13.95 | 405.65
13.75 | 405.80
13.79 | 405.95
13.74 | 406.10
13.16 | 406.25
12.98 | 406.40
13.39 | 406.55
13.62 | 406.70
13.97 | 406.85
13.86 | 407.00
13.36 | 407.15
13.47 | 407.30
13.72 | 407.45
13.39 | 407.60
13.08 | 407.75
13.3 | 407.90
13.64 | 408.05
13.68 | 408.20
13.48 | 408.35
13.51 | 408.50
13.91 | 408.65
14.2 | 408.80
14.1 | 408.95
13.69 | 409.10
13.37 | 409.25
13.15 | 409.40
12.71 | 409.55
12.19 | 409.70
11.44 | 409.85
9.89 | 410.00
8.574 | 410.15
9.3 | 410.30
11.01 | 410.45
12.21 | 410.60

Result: 1.32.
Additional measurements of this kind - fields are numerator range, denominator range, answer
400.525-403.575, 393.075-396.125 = 1.46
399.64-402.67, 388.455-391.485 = 1.27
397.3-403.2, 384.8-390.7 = 1.21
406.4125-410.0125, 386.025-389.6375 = 1.27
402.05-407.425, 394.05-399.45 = 1.29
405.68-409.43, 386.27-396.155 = 1.32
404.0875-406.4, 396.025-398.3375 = 1.53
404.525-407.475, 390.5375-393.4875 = 1.38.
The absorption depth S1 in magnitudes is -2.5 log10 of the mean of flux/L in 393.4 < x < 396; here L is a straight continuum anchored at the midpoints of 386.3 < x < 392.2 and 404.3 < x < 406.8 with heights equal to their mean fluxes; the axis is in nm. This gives 0.19 mag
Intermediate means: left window 12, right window 13.7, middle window 10.6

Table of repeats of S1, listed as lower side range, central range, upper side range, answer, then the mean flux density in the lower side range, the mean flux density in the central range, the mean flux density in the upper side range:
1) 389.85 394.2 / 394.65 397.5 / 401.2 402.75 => 0.21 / 10.5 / 9.81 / 14.2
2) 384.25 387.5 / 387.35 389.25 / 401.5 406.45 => 0.17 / 12.7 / 11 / 13.9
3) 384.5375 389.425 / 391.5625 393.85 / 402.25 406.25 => 0.38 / 12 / 8.9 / 13.9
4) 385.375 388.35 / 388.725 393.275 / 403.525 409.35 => 0.12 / 12.3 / 11.3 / 13.7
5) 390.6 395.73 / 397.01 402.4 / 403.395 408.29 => -0.08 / 10.7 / 13.2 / 13.7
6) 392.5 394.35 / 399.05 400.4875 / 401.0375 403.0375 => -0.13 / 7.52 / 14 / 14.2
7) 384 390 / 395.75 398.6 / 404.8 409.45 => 0.28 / 12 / 9.97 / 13.7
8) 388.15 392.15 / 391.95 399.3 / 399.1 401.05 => 0.26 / 11.9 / 10.3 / 14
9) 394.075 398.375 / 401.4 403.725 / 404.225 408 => -0.12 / 10.6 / 14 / 13.7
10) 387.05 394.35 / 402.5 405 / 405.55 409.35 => -0.06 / 10.8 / 13.8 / 13.6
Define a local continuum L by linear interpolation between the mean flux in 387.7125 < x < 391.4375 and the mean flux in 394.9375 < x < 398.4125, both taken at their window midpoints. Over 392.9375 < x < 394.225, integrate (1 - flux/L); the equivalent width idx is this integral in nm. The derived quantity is 0.53 nm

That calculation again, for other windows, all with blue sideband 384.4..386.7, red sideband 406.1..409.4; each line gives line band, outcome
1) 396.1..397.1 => 0.49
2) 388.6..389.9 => 0.24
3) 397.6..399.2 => 0.01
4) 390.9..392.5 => 0.04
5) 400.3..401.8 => -0.08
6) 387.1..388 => 0.07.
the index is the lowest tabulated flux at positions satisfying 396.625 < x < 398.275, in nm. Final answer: 3.831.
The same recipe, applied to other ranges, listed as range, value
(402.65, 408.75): 12.42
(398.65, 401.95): 13.29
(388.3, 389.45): 8.254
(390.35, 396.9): 3.056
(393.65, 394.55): 7.579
